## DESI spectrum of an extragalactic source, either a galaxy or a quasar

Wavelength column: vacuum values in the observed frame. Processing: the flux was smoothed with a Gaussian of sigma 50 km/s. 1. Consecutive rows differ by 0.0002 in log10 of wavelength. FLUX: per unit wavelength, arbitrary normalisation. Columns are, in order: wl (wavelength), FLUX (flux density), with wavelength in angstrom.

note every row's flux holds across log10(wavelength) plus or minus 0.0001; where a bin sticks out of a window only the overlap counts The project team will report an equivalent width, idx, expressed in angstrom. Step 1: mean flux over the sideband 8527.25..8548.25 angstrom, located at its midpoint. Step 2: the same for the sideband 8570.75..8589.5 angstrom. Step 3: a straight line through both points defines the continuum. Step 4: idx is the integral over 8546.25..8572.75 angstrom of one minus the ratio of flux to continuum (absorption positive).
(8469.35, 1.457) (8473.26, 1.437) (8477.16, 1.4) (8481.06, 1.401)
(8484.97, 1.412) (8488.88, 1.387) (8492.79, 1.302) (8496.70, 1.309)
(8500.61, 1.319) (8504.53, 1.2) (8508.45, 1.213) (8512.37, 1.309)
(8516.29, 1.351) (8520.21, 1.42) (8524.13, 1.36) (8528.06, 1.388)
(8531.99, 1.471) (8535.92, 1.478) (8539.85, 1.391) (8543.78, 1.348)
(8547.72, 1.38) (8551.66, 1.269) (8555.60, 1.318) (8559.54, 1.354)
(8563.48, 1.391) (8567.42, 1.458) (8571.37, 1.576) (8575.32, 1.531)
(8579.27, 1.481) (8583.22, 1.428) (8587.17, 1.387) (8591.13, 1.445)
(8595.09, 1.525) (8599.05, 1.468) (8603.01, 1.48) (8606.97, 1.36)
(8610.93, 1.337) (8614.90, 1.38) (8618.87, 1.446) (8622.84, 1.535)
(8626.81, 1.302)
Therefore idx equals 1.0 angstrom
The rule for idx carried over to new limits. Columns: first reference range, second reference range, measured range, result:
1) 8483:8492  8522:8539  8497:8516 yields 1.8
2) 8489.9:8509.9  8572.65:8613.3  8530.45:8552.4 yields -0.7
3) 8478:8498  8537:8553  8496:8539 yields 0.4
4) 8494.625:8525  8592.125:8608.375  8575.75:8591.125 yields -0.1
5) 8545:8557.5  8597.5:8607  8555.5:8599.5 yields -2.0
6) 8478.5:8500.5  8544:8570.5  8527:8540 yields -0.7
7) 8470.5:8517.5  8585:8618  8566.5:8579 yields -1.1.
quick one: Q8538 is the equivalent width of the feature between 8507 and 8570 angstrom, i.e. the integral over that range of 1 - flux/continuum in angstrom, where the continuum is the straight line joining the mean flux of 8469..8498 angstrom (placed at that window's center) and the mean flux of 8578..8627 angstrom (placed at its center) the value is 1.59 angstrom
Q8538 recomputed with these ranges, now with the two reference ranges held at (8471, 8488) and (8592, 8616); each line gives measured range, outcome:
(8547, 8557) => 0.7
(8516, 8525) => 0.2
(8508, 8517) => 0.8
